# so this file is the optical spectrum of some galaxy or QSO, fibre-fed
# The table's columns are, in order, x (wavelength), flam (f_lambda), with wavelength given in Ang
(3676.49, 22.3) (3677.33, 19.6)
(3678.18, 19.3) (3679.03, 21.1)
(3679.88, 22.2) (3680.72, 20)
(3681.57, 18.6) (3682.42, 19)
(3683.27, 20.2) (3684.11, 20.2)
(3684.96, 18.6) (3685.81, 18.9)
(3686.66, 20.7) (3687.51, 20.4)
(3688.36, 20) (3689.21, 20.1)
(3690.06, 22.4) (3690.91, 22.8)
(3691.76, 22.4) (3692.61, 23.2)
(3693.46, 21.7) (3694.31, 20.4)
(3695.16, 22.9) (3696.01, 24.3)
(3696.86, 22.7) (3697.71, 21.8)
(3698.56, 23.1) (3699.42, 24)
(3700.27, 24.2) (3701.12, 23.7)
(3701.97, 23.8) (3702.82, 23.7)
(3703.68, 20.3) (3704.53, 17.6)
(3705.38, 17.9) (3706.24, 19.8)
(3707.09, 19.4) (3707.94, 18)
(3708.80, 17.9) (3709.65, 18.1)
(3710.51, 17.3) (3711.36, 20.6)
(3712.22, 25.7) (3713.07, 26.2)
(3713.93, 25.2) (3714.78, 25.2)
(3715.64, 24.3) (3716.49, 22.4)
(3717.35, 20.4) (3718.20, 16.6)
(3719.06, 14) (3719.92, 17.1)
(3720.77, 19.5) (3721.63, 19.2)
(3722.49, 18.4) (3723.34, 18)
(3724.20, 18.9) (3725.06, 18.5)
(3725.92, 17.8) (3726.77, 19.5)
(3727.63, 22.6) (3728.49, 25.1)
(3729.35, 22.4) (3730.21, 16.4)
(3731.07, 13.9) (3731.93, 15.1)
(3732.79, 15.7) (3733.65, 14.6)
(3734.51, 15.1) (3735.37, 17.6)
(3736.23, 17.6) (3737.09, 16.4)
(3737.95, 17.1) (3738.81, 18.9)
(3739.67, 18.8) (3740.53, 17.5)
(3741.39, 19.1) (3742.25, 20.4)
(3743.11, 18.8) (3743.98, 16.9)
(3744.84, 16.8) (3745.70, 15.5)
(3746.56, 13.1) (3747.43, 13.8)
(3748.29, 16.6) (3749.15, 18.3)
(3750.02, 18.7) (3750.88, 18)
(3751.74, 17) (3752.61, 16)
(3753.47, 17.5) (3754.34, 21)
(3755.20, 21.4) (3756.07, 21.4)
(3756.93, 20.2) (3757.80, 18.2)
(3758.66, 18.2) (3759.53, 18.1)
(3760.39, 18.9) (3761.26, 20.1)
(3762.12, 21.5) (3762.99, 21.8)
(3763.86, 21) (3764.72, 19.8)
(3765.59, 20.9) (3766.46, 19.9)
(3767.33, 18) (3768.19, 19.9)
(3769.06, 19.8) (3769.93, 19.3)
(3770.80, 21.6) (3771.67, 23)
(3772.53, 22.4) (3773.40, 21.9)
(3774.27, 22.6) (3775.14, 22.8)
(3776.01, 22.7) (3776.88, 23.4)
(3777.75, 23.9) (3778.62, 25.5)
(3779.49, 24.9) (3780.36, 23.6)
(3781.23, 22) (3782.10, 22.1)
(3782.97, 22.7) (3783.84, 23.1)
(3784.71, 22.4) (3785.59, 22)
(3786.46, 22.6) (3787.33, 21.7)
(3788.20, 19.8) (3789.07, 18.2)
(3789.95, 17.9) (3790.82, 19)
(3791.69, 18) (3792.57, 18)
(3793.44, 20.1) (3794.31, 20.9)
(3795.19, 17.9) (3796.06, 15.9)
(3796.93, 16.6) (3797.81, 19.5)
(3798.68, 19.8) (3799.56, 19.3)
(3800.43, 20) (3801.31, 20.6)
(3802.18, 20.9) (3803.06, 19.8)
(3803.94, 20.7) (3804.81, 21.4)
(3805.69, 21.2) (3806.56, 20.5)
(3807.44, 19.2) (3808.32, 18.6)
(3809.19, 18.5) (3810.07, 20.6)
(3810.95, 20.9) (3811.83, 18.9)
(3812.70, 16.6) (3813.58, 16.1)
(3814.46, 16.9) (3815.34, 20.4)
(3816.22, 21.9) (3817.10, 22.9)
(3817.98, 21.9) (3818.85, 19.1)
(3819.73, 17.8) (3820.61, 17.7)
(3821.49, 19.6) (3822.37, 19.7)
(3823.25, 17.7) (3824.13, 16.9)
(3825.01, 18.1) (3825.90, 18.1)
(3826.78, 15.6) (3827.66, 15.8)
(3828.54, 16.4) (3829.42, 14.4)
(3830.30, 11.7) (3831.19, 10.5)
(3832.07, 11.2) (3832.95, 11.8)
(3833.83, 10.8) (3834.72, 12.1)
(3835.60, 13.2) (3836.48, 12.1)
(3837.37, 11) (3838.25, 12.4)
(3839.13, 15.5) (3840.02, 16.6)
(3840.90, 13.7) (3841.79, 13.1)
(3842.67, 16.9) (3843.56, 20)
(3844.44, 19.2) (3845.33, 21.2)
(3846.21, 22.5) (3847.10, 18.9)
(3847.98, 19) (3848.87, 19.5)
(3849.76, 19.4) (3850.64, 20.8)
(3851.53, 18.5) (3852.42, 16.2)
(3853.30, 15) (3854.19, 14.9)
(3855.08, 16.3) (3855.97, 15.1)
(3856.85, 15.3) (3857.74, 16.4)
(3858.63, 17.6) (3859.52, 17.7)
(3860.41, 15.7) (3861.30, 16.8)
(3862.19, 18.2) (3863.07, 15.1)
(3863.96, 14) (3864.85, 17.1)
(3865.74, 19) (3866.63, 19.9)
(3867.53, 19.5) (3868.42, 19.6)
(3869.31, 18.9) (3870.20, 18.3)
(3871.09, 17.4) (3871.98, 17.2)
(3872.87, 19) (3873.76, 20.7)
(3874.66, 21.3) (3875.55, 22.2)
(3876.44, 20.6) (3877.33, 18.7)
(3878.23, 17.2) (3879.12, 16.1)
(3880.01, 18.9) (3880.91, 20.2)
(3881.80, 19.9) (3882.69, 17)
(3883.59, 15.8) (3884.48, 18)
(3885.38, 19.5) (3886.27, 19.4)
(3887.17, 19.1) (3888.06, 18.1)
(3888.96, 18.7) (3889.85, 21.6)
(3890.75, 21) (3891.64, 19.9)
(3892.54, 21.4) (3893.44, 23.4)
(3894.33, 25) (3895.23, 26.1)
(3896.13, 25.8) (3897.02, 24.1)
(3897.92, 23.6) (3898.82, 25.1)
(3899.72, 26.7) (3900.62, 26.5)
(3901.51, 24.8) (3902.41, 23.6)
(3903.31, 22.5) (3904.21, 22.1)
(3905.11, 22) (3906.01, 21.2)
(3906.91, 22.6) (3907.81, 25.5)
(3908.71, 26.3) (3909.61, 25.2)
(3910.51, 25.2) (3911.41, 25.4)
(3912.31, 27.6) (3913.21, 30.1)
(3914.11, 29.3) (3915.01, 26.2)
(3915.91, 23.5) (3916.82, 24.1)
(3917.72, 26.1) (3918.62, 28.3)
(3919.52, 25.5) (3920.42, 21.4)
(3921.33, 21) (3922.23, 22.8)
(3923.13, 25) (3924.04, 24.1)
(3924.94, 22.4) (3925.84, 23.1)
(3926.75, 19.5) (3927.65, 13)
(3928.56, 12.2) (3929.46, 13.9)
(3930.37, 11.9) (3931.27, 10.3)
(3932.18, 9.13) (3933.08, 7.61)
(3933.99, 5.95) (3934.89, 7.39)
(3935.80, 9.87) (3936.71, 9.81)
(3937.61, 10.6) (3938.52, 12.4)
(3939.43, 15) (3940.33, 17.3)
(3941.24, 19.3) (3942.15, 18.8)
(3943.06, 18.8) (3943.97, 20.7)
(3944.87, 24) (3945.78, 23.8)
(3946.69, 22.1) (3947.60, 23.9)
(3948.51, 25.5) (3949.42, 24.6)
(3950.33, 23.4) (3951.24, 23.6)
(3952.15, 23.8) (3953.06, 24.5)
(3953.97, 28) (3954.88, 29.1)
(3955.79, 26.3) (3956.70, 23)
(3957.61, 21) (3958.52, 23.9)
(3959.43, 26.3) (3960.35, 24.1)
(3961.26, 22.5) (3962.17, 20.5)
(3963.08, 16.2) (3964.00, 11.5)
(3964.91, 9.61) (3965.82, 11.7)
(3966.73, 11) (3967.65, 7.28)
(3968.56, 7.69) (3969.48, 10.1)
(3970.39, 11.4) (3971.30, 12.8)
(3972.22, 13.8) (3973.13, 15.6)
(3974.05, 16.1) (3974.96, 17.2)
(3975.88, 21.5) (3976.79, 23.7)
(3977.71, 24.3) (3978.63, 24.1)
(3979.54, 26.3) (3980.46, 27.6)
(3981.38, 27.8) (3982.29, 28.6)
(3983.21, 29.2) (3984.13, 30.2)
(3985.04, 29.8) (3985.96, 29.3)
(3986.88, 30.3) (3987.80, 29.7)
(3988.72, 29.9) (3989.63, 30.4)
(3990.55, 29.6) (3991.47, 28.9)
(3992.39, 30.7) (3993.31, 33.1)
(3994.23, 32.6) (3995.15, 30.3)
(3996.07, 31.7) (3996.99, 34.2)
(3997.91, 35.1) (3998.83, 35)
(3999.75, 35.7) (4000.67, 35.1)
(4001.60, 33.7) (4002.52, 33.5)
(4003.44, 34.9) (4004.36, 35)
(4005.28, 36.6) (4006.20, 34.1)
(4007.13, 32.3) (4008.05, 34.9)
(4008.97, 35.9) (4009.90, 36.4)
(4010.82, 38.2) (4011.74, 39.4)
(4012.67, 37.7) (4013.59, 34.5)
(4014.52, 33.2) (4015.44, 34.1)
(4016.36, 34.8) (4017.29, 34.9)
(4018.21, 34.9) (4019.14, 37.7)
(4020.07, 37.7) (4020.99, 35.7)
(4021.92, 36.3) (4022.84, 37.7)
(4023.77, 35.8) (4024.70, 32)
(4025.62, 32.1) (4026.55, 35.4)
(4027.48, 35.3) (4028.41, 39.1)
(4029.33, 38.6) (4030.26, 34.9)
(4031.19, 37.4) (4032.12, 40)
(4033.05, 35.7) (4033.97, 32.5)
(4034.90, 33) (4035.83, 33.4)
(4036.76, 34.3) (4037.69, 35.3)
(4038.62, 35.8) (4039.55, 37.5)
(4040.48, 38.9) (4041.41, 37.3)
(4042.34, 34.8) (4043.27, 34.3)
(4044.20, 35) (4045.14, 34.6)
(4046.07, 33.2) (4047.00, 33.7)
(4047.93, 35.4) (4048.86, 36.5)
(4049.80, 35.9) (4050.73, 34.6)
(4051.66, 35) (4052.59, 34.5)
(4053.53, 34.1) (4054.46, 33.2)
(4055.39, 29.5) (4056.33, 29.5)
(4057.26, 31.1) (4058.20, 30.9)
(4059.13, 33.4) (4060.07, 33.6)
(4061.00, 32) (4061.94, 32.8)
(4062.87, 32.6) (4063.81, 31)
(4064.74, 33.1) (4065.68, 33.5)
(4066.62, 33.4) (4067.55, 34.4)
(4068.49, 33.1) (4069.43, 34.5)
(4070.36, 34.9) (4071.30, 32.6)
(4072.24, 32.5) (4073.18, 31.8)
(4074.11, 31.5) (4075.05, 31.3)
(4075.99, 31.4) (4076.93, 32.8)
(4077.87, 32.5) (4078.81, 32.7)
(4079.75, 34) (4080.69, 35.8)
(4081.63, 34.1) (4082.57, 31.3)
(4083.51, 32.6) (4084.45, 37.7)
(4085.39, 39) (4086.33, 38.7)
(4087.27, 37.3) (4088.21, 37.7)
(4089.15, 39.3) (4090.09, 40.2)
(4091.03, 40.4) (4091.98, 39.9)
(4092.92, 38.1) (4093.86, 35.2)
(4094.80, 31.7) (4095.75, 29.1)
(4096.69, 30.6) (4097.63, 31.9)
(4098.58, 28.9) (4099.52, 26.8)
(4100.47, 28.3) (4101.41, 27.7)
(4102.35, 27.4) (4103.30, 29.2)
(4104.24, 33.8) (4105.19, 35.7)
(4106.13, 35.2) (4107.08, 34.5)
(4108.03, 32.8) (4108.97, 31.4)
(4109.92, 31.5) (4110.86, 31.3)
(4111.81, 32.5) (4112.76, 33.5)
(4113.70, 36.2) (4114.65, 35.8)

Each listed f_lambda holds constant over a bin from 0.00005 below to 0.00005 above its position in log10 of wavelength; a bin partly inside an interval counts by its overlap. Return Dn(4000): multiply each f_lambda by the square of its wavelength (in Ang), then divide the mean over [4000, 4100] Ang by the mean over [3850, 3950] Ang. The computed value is 1.88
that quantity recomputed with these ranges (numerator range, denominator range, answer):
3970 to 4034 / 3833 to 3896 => 1.88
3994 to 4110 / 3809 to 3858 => 2.27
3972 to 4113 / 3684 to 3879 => 1.99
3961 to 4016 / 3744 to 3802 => 1.51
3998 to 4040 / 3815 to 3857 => 2.34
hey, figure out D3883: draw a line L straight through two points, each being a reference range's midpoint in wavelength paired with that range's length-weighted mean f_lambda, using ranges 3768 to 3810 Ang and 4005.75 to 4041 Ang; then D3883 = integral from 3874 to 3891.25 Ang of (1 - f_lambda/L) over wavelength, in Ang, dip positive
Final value 4.91 Ang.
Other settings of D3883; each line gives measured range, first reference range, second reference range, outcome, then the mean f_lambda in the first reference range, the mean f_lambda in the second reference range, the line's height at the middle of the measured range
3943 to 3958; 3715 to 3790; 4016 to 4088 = 2.7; 19.5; 34.4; 29.4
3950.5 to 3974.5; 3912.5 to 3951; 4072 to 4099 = 4.2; 19.2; 34.5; 22.3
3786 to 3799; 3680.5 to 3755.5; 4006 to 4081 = 2.2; 19.5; 34.5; 23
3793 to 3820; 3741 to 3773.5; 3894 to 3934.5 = 0.6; 19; 22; 20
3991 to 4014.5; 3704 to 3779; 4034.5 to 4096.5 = -2.2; 19.4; 34.3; 31.4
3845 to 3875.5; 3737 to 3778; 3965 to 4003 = 5.5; 19.4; 25.2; 22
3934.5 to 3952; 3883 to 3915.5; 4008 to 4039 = 5.8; 23.3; 35.7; 27.7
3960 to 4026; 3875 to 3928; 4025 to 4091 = 3.7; 22.6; 34.5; 29.5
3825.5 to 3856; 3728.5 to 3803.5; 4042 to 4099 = 9.7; 19.5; 33.9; 23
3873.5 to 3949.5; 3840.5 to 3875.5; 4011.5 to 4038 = 8.8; 17.9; 35.6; 23.6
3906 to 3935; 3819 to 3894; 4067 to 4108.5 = 1.2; 17.4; 33.7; 21.9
